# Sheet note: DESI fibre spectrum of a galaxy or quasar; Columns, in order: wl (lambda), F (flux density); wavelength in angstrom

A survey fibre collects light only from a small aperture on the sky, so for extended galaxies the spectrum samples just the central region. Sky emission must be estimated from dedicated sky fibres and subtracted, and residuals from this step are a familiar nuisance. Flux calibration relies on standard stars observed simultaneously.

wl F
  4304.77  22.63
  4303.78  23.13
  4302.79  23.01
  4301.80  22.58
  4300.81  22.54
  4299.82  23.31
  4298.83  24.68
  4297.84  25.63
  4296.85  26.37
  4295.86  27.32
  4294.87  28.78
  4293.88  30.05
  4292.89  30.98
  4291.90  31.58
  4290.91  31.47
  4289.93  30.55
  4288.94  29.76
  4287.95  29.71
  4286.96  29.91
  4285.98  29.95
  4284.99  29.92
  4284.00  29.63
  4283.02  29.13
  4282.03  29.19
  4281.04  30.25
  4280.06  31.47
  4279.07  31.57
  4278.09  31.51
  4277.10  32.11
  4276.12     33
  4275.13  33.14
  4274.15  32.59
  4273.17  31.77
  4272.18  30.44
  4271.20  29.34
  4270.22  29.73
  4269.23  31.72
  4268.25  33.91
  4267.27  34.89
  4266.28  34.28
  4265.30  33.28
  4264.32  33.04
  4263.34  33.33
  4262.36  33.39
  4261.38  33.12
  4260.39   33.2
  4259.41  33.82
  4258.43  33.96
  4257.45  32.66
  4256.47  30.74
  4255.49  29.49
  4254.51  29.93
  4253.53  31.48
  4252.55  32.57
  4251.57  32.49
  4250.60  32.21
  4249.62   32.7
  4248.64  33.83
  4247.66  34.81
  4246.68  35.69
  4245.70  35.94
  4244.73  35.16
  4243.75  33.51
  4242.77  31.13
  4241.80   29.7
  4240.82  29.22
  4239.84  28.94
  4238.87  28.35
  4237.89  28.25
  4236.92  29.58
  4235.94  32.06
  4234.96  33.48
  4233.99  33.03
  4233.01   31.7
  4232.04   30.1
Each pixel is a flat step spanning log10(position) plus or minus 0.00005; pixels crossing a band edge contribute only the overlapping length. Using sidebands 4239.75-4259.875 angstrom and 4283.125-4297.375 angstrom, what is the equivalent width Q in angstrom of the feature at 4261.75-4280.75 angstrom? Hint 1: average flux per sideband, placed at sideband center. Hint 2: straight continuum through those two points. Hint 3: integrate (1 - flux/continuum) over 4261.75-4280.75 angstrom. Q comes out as -0.8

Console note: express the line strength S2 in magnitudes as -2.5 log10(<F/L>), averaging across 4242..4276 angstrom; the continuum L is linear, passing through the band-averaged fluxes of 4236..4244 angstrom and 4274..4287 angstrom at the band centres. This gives -0.08 mag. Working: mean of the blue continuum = 29.8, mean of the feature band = 32.7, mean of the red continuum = 31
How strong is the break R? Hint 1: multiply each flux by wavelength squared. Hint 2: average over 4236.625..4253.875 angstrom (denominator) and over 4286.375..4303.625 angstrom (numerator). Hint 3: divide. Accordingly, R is 0.9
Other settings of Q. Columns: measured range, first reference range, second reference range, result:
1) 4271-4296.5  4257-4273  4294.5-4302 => -1.9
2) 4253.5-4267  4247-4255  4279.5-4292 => -0.3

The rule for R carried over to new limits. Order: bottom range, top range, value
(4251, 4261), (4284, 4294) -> 0.96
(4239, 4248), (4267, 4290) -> 0.97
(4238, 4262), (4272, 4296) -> 0.97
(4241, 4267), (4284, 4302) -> 0.87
